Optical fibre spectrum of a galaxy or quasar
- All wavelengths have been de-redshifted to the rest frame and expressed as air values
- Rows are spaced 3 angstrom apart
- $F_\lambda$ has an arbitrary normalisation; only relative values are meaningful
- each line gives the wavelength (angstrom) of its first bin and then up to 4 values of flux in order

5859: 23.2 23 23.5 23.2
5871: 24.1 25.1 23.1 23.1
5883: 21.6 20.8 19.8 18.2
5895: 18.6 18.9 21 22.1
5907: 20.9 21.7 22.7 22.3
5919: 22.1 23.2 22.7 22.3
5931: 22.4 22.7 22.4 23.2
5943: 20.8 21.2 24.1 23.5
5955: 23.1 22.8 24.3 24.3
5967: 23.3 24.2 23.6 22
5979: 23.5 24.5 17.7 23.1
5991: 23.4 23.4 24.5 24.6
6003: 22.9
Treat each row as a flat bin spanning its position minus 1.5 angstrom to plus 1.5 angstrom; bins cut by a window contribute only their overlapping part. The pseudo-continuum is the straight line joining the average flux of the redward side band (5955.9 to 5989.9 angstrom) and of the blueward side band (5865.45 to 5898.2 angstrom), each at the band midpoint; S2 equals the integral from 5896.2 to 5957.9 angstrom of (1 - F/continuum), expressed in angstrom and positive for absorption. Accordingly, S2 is 0.52 angstrom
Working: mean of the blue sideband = 21.7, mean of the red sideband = 23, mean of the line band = 22.2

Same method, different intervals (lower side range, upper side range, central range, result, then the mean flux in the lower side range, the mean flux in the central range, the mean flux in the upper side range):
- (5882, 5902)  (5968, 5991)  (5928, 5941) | -0.9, 19.8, 22.6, 22.7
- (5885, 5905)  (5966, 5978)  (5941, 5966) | -0.6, 19.8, 23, 23.3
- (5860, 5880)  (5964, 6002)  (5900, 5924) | 1.5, 23.6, 22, 23.2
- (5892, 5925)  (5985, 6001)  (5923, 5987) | -1.3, 21.3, 22.8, 23.2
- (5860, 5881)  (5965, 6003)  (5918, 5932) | 0.5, 23.6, 22.6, 23.2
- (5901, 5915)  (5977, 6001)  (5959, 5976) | -0.8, 21.8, 23.7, 23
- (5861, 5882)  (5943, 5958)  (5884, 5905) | 3.1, 23.6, 19.9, 22.7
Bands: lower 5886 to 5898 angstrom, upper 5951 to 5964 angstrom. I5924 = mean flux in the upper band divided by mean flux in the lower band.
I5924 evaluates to 1.23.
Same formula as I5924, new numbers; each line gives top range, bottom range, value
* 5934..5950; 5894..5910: 1.09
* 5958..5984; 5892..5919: 1.13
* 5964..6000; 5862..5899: 1.06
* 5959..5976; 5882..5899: 1.21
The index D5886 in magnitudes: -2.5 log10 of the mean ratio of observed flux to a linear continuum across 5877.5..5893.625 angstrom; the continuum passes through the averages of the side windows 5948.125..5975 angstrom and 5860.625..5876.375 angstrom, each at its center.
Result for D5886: 0.14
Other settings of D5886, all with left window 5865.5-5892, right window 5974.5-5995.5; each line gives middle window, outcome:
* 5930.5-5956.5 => -0.01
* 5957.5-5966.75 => -0.06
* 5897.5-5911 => 0.07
